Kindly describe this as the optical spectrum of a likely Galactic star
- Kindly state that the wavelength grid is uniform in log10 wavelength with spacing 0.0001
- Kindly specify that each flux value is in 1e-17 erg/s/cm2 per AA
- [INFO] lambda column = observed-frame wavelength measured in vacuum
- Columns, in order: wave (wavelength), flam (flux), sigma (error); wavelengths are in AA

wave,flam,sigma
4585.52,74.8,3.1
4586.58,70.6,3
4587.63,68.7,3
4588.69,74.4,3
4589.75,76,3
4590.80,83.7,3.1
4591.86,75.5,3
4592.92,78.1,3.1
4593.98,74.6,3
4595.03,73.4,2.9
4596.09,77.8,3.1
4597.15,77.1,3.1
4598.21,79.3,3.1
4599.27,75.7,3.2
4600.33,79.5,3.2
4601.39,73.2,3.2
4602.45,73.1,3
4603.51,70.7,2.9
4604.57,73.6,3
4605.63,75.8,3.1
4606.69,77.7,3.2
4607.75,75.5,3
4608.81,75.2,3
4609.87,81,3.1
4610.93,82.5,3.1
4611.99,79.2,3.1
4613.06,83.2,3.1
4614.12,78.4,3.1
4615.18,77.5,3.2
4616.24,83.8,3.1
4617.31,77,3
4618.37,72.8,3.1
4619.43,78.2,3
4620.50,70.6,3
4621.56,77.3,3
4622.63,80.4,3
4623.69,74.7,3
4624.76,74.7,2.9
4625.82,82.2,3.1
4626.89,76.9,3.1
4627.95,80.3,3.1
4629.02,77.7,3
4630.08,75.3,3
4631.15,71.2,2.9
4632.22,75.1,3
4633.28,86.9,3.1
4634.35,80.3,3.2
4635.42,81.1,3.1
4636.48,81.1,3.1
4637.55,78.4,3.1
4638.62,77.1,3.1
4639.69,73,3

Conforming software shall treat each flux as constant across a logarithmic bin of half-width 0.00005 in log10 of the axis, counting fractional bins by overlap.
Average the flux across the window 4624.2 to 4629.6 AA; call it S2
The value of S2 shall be 78.3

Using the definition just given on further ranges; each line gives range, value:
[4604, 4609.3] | 75.6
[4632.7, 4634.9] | 83.4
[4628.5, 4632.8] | 75.1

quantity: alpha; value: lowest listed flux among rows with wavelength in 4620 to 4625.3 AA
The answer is 70.6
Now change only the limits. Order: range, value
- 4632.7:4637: 80.3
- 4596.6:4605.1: 70.7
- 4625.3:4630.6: 75.3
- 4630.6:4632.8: 71.2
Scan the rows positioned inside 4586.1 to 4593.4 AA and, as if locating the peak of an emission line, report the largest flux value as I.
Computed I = 83.7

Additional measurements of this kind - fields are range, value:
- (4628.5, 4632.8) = 77.7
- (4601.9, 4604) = 73.1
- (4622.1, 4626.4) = 82.2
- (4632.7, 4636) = 86.9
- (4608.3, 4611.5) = 82.5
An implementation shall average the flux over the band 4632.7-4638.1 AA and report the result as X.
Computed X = 81.5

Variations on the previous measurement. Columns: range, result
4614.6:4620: 77.8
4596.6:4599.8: 77.3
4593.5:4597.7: 75.8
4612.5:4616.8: 80.6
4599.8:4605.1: 74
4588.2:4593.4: 77.5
